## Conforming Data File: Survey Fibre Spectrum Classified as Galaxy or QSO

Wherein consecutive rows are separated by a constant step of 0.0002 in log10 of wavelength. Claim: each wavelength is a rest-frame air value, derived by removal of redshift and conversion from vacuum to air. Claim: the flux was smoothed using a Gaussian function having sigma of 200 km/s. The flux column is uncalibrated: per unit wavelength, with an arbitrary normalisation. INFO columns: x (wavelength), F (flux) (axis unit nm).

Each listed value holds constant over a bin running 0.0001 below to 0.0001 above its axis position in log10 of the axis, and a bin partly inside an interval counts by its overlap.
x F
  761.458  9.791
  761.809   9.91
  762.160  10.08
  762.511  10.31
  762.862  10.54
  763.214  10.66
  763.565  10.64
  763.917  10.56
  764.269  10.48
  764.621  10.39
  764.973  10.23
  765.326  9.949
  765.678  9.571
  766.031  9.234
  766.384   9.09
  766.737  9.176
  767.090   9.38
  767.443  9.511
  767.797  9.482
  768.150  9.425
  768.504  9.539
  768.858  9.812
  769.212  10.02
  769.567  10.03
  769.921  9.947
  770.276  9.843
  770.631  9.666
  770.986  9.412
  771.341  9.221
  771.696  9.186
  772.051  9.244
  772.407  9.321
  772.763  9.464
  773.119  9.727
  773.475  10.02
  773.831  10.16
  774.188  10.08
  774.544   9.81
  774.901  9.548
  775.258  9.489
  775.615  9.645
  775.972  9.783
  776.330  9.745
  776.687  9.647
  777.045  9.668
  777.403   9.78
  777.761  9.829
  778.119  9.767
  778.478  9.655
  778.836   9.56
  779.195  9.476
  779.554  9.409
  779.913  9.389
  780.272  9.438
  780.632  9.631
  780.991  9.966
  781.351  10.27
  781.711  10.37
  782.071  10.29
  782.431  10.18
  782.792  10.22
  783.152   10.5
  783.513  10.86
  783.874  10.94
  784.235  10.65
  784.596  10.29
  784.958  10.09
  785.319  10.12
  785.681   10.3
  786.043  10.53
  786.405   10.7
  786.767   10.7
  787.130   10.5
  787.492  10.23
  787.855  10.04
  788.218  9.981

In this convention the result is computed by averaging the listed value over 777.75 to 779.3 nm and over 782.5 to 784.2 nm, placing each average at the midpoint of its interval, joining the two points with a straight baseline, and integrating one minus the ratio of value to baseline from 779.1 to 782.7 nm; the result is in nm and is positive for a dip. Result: 0.09 nm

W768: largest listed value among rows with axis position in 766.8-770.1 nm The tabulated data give 10.03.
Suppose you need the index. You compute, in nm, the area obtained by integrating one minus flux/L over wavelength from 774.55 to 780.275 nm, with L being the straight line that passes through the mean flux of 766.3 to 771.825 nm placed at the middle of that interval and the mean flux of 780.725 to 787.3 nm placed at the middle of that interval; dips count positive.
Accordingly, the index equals 0.231 nm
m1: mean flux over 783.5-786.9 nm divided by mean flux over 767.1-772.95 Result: 1.1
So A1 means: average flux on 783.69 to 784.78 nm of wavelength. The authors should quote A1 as 10.6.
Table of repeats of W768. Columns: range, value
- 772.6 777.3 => 10.16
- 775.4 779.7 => 9.829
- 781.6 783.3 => 10.5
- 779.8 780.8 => 9.631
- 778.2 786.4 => 10.94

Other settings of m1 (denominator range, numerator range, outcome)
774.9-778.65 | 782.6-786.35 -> 1.08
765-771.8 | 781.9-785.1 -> 1.09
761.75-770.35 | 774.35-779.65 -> 0.97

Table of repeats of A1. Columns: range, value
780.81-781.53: 10.1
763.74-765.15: 10.4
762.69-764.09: 10.6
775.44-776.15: 9.72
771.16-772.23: 9.22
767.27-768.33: 9.47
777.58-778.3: 9.79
